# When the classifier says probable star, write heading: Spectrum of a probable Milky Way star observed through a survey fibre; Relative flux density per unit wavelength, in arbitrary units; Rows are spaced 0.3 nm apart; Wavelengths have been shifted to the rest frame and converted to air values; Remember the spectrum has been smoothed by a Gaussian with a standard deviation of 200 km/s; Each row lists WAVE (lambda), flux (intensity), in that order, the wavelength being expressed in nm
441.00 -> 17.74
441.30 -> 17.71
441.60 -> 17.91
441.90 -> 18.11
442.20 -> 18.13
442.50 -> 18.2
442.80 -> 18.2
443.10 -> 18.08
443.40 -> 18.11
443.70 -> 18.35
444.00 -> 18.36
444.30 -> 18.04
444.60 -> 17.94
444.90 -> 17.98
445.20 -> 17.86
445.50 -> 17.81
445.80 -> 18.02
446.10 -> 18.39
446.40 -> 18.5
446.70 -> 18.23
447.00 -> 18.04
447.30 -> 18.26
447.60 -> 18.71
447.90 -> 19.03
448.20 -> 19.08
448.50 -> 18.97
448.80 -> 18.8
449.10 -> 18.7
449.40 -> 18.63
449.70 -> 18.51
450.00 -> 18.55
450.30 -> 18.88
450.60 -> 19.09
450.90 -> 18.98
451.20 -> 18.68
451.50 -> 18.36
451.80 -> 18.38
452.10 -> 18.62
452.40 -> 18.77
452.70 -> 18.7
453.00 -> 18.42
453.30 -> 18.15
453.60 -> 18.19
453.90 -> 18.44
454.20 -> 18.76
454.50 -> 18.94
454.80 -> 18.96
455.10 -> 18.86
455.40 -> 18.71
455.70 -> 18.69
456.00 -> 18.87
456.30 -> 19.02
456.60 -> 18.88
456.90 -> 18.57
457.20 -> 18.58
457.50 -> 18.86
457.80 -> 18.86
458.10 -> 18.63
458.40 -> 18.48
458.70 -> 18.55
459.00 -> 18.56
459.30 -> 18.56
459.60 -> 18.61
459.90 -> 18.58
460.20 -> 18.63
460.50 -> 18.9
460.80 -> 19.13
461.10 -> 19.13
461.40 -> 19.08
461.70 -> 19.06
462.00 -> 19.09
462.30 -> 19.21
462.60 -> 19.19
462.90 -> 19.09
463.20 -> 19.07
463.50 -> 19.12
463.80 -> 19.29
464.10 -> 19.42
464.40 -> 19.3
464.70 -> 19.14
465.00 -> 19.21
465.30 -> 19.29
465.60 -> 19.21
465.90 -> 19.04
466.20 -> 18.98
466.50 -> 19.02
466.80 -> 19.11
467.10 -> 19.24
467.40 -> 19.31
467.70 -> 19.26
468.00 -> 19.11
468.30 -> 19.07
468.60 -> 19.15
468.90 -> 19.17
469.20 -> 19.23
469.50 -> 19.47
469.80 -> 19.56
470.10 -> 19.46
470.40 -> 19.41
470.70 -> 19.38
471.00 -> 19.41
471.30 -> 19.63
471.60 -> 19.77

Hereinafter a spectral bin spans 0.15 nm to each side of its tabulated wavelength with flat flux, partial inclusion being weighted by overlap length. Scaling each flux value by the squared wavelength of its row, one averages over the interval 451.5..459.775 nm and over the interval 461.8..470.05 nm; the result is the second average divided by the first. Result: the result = 1.08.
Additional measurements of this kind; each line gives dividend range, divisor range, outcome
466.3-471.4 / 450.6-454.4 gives 1.12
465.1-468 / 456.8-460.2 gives 1.07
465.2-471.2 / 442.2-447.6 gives 1.17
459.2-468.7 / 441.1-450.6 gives 1.13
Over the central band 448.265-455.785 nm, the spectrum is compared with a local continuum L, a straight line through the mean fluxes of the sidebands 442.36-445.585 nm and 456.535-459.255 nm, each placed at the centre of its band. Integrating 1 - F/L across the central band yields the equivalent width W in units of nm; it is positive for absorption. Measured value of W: -0.11 nm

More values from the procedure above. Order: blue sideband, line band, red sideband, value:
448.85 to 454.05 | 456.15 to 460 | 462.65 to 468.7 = 0.04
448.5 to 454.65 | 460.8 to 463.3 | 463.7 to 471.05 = -0.01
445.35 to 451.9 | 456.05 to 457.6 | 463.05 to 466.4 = 0.01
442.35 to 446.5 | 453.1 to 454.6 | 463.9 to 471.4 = 0.01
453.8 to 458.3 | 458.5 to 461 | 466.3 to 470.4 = 0.03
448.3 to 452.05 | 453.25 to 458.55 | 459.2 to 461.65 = 0.02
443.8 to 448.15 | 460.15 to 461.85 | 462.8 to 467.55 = 0.00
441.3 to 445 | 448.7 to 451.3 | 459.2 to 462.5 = -0.05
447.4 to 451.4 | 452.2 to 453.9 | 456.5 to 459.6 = 0.03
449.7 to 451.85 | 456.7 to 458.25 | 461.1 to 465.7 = 0.02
